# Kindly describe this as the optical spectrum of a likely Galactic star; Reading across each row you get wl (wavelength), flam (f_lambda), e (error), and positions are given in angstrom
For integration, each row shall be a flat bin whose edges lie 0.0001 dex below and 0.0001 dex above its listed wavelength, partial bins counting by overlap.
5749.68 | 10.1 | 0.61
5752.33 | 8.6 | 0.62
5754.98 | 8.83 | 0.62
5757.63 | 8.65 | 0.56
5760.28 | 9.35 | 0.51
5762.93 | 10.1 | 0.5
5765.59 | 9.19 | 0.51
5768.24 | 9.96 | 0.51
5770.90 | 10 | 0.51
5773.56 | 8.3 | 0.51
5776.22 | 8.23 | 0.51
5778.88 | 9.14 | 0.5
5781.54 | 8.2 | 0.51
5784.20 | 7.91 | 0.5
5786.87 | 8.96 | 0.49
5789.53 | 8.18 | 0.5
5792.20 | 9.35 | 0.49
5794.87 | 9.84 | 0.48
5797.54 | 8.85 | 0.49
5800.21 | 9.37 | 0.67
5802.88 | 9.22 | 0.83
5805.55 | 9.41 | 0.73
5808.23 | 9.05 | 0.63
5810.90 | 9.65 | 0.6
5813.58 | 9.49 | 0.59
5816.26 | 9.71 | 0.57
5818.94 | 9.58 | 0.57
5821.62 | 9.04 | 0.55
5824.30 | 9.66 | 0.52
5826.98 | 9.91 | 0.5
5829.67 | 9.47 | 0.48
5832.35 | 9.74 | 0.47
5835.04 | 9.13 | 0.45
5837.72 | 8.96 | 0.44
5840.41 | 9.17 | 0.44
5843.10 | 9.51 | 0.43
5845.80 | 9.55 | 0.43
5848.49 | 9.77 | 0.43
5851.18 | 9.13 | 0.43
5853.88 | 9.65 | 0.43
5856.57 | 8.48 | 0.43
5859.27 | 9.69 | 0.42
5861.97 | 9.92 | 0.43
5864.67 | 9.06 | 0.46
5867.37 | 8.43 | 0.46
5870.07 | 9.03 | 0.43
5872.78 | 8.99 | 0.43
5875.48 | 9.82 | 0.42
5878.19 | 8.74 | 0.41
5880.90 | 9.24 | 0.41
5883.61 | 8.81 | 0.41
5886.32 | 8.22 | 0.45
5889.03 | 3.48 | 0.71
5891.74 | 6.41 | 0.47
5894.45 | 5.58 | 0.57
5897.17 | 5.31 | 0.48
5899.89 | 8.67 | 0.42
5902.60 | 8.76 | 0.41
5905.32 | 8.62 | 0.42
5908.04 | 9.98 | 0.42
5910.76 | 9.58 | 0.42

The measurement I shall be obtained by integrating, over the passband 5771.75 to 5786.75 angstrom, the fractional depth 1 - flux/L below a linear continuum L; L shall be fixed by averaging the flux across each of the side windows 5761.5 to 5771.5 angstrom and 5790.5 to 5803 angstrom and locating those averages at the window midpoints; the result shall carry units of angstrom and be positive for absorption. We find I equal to 1.8 angstrom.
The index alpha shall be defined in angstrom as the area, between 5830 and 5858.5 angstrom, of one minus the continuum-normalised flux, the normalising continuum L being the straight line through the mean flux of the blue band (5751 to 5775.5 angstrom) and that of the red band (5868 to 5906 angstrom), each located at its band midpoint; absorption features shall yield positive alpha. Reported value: -3.50 angstrom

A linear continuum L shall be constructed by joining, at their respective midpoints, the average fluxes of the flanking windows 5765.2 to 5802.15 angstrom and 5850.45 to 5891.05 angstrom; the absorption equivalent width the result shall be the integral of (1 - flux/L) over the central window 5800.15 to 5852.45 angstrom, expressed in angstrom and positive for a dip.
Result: -3.6 angstrom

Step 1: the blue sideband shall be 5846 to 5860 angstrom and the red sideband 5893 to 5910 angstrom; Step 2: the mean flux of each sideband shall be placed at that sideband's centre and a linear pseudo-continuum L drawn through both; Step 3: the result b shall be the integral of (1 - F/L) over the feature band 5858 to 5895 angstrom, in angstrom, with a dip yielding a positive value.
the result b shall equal 1.6 angstrom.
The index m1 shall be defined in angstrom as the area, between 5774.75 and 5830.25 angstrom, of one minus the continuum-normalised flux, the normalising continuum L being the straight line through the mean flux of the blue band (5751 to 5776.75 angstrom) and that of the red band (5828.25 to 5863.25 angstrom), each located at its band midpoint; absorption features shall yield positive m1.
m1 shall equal 0.72 angstrom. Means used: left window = 9.15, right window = 9.4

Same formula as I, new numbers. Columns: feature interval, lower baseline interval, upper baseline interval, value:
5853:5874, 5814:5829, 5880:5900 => -3.4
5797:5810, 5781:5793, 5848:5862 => -0.7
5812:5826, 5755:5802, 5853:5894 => -1.2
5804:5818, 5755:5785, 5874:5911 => -1.3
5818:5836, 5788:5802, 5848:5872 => -0.7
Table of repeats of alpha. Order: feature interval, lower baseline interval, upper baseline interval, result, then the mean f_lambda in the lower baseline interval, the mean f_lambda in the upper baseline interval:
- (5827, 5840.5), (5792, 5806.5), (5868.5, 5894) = -0.9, 9.34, 8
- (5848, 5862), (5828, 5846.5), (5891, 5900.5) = -1.6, 9.36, 6.32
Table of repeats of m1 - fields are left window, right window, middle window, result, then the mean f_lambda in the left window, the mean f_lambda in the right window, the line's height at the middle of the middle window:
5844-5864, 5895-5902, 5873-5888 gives -1.57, 9.44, 7.02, 8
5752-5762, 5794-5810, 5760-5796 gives 0.24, 8.94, 9.29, 9.1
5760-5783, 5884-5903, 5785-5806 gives -1.11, 9.15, 6.64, 8.65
